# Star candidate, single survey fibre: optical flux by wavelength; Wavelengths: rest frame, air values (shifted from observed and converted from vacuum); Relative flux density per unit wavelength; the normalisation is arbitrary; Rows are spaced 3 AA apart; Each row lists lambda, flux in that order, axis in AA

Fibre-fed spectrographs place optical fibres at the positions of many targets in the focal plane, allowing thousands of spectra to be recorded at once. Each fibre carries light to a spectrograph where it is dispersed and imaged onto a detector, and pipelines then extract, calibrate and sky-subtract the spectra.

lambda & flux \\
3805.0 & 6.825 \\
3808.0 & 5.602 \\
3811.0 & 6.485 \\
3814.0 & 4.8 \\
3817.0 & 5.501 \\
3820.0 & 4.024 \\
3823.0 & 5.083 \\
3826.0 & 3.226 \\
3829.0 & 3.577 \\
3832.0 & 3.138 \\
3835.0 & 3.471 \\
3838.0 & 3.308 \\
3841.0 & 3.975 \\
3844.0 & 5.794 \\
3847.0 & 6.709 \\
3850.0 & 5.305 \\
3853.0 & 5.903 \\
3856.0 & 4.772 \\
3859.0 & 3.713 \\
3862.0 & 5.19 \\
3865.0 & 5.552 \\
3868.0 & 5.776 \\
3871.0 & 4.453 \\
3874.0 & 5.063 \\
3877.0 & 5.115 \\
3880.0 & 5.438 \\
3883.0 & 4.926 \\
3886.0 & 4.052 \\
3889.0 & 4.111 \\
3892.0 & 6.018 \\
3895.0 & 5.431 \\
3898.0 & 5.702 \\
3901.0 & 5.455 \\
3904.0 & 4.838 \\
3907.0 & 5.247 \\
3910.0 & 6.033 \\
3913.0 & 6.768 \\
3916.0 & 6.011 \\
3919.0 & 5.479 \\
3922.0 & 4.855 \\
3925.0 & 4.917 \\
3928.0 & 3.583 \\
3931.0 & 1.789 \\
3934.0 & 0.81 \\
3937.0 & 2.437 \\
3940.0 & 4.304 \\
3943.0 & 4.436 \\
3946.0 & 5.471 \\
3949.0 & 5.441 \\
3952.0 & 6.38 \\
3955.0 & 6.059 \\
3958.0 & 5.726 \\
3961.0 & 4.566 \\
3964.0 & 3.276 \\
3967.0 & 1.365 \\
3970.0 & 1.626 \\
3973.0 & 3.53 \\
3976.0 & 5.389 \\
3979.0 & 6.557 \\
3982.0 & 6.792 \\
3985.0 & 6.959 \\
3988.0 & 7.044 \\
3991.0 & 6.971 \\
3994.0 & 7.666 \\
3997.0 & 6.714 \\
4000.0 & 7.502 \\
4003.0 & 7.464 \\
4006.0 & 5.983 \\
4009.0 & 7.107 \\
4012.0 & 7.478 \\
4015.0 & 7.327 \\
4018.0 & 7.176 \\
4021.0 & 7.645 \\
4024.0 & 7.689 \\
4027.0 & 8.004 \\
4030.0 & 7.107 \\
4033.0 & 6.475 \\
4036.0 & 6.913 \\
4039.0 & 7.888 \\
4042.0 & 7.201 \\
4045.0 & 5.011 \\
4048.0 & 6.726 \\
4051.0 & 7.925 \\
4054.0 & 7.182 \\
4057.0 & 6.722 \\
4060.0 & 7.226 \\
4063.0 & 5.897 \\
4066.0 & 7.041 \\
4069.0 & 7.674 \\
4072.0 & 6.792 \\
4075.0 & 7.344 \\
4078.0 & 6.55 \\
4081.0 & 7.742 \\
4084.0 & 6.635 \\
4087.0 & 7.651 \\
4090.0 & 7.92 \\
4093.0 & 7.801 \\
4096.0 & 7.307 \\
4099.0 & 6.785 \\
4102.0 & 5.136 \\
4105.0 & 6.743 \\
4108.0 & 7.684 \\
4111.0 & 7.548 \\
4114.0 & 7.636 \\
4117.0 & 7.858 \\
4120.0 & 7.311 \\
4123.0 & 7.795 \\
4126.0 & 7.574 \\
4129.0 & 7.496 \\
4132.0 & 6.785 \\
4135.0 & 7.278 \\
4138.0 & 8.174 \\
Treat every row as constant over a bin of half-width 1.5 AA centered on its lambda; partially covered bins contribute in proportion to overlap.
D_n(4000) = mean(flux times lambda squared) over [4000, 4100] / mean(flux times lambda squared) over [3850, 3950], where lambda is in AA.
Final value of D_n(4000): 1.60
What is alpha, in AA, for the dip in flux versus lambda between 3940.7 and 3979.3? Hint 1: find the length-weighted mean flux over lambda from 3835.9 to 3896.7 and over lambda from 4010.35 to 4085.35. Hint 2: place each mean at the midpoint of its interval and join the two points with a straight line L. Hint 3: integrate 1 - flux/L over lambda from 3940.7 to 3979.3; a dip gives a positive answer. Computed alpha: 9.77 AA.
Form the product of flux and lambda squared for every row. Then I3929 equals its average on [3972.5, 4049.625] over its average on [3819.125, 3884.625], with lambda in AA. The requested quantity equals 1.6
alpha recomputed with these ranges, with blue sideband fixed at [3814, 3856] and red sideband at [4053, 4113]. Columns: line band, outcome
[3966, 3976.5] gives 5.5 AA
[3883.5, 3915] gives -0.9 AA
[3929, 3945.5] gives 7.8 AA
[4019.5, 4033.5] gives -2.0 AA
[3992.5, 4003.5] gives -2.0 AA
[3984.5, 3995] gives -1.8 AA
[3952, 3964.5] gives 1.3 AA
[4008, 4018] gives -1.5 AA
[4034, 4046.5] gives -0.2 AA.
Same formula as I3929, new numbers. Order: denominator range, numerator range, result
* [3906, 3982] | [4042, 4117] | 1.67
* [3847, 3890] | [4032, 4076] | 1.52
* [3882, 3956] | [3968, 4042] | 1.45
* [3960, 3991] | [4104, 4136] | 1.65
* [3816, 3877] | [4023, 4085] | 1.67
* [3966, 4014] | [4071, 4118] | 1.25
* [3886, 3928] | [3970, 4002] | 1.23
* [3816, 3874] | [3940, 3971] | 1.01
